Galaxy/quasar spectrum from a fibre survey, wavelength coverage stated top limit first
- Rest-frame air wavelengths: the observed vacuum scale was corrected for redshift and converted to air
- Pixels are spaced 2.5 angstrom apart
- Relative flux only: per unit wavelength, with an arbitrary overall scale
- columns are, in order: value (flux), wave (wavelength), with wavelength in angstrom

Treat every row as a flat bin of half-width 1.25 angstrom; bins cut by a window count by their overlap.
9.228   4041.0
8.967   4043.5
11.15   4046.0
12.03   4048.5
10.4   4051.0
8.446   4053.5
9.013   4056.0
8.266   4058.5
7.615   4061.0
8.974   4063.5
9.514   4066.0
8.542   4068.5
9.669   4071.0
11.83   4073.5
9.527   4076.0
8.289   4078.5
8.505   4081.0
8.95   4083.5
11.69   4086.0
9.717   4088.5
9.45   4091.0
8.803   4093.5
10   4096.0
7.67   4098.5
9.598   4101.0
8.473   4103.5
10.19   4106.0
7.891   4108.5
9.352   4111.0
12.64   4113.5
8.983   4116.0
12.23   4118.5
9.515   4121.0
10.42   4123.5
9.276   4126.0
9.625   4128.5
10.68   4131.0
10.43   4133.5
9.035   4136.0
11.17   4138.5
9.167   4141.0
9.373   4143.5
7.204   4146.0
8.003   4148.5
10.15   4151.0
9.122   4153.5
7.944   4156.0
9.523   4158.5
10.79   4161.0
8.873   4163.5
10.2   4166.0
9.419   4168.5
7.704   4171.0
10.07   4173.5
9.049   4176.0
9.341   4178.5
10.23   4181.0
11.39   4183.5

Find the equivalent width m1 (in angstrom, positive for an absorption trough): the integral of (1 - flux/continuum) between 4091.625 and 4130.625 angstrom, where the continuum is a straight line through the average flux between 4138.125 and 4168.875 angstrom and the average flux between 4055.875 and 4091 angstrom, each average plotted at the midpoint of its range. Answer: -1.6 angstrom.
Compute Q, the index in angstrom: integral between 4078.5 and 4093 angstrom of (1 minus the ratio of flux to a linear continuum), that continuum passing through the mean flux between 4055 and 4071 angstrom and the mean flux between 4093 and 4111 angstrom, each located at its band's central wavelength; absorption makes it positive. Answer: -1.0 angstrom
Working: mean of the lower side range 8.73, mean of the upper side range 8.98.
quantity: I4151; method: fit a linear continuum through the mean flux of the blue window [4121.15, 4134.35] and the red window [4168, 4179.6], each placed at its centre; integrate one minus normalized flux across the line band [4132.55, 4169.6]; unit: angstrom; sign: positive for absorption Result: 0.8 angstrom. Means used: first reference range 10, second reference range 9.09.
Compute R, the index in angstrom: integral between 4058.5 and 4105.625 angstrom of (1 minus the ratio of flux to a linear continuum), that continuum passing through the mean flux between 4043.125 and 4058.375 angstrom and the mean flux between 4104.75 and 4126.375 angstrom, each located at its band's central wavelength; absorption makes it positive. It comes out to 3.5 angstrom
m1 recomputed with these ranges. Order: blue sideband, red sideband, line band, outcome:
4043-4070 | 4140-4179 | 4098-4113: 0.2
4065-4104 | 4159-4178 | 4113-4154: -1.6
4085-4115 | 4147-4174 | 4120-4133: -0.7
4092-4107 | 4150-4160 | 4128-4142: -1.4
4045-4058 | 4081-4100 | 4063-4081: 0.5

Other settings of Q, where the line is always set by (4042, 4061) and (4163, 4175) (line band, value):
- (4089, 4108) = 0.7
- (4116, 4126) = -1.0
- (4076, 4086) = 0.5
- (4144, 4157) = 1.1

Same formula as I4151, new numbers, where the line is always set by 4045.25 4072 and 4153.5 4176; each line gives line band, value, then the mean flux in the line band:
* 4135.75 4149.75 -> 0.5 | 8.99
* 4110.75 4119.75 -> -1.6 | 11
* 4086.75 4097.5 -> -0.2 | 9.55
